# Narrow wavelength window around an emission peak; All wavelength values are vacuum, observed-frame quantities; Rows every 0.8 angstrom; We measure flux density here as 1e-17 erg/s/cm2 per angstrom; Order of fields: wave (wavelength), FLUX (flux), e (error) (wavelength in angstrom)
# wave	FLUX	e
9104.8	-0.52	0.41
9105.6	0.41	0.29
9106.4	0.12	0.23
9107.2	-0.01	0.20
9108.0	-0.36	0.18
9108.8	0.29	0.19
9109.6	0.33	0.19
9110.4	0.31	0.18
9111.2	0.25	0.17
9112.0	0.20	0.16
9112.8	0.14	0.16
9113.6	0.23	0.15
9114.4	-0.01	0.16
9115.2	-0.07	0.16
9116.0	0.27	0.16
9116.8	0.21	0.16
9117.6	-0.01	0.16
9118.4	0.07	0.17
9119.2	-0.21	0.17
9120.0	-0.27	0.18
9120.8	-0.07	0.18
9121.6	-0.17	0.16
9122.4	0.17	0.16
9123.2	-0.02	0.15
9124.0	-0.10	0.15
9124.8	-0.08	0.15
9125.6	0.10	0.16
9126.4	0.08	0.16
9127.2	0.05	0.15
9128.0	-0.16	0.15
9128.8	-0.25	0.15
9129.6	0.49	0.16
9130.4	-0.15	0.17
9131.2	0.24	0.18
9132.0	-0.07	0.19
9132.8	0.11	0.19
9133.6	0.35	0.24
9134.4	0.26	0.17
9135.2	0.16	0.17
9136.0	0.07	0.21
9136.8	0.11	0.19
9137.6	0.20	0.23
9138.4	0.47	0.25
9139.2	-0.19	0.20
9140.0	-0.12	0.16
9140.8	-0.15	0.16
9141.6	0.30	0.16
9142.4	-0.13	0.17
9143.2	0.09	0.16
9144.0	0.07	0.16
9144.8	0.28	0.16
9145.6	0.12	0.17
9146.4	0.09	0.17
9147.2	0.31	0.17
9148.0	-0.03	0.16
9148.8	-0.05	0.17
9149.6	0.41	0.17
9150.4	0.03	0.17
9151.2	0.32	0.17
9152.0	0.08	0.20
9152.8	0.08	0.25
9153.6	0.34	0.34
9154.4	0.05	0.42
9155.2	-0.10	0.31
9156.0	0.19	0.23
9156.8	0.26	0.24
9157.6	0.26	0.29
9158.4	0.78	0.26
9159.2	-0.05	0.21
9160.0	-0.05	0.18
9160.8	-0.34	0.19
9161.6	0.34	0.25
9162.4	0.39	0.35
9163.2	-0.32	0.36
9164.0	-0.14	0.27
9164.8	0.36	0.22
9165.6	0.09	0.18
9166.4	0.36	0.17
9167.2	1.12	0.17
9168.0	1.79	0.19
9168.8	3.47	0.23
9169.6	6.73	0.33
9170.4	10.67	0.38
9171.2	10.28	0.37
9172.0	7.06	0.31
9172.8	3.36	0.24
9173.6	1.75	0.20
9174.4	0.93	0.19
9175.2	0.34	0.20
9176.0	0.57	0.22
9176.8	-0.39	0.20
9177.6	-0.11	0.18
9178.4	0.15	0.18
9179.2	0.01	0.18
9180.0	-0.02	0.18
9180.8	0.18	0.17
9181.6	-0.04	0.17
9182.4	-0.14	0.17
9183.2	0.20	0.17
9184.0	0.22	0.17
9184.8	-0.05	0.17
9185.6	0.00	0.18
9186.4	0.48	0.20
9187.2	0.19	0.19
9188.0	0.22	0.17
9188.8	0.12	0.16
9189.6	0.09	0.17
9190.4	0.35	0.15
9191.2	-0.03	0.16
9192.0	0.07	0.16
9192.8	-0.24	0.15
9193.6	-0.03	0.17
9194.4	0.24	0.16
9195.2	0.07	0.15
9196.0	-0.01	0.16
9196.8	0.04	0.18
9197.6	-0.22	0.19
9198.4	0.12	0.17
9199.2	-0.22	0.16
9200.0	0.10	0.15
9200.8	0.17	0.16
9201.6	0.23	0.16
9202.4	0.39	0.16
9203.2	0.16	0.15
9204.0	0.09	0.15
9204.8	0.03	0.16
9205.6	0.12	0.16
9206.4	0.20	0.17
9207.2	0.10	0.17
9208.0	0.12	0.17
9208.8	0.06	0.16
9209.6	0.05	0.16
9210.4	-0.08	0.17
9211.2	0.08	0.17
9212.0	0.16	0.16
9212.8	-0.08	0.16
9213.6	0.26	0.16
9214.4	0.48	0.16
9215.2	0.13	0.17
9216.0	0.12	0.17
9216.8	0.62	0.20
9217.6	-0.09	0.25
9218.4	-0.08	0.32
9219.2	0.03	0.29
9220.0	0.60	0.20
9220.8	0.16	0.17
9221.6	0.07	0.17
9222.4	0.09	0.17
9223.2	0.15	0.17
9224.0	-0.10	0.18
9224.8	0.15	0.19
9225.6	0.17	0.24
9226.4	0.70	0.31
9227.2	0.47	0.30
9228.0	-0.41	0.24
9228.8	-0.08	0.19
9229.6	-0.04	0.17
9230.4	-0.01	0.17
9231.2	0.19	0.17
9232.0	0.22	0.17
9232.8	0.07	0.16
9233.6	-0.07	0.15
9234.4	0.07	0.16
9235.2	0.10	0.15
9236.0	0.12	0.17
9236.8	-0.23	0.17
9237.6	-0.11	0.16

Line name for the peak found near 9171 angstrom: [O III]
